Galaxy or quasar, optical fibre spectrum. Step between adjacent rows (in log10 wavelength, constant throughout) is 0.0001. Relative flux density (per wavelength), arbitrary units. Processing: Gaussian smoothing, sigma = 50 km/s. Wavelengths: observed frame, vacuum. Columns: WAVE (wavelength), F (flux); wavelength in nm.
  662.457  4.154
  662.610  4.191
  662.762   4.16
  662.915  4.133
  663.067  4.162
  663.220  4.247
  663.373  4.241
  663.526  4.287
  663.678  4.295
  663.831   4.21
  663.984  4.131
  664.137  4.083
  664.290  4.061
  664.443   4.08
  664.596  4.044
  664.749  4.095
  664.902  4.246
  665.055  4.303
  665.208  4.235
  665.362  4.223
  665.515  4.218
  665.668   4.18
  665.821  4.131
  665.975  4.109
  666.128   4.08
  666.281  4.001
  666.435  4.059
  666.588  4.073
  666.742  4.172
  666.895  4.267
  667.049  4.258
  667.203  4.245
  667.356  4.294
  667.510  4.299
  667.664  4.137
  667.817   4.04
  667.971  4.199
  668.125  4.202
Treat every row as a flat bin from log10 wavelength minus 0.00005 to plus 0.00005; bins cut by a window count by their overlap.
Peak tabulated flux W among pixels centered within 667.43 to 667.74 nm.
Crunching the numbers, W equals 4.299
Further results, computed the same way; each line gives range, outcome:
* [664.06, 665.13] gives 4.303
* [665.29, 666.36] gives 4.223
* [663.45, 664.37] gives 4.295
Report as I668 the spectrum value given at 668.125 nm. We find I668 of 4.202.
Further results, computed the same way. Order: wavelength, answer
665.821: 4.131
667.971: 4.199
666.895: 4.267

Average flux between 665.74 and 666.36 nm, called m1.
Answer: 4.08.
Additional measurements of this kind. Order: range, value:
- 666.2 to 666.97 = 4.12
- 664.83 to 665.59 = 4.24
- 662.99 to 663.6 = 4.23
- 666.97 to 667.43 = 4.26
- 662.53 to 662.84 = 4.17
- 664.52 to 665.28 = 4.19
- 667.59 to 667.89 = 4.1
